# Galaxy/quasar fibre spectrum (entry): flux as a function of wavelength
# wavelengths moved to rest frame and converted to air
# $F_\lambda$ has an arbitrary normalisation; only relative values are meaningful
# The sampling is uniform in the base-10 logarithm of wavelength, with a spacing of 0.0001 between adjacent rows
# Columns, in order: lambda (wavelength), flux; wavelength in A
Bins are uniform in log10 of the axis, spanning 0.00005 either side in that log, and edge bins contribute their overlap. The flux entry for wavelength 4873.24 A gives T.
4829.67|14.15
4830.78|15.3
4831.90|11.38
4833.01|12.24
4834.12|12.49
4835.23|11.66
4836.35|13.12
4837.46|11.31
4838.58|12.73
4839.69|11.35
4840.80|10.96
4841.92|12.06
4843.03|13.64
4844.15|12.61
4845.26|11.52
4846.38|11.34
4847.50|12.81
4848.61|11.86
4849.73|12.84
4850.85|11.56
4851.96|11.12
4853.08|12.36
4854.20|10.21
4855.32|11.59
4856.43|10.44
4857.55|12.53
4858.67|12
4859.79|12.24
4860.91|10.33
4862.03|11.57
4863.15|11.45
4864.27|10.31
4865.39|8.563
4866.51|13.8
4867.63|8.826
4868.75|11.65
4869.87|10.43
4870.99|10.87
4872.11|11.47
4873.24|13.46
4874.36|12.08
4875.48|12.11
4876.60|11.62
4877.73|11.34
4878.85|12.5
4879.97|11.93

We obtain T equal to 13.46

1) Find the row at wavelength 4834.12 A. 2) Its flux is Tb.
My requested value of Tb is 12.49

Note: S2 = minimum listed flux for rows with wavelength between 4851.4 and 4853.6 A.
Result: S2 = 11.12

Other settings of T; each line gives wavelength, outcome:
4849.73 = 12.84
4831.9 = 11.38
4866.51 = 13.8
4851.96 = 11.12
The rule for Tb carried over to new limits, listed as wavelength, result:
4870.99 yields 10.87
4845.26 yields 11.52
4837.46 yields 11.31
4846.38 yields 11.34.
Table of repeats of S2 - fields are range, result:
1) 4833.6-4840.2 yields 11.31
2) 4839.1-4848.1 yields 10.96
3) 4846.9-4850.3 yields 11.86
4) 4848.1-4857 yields 10.21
